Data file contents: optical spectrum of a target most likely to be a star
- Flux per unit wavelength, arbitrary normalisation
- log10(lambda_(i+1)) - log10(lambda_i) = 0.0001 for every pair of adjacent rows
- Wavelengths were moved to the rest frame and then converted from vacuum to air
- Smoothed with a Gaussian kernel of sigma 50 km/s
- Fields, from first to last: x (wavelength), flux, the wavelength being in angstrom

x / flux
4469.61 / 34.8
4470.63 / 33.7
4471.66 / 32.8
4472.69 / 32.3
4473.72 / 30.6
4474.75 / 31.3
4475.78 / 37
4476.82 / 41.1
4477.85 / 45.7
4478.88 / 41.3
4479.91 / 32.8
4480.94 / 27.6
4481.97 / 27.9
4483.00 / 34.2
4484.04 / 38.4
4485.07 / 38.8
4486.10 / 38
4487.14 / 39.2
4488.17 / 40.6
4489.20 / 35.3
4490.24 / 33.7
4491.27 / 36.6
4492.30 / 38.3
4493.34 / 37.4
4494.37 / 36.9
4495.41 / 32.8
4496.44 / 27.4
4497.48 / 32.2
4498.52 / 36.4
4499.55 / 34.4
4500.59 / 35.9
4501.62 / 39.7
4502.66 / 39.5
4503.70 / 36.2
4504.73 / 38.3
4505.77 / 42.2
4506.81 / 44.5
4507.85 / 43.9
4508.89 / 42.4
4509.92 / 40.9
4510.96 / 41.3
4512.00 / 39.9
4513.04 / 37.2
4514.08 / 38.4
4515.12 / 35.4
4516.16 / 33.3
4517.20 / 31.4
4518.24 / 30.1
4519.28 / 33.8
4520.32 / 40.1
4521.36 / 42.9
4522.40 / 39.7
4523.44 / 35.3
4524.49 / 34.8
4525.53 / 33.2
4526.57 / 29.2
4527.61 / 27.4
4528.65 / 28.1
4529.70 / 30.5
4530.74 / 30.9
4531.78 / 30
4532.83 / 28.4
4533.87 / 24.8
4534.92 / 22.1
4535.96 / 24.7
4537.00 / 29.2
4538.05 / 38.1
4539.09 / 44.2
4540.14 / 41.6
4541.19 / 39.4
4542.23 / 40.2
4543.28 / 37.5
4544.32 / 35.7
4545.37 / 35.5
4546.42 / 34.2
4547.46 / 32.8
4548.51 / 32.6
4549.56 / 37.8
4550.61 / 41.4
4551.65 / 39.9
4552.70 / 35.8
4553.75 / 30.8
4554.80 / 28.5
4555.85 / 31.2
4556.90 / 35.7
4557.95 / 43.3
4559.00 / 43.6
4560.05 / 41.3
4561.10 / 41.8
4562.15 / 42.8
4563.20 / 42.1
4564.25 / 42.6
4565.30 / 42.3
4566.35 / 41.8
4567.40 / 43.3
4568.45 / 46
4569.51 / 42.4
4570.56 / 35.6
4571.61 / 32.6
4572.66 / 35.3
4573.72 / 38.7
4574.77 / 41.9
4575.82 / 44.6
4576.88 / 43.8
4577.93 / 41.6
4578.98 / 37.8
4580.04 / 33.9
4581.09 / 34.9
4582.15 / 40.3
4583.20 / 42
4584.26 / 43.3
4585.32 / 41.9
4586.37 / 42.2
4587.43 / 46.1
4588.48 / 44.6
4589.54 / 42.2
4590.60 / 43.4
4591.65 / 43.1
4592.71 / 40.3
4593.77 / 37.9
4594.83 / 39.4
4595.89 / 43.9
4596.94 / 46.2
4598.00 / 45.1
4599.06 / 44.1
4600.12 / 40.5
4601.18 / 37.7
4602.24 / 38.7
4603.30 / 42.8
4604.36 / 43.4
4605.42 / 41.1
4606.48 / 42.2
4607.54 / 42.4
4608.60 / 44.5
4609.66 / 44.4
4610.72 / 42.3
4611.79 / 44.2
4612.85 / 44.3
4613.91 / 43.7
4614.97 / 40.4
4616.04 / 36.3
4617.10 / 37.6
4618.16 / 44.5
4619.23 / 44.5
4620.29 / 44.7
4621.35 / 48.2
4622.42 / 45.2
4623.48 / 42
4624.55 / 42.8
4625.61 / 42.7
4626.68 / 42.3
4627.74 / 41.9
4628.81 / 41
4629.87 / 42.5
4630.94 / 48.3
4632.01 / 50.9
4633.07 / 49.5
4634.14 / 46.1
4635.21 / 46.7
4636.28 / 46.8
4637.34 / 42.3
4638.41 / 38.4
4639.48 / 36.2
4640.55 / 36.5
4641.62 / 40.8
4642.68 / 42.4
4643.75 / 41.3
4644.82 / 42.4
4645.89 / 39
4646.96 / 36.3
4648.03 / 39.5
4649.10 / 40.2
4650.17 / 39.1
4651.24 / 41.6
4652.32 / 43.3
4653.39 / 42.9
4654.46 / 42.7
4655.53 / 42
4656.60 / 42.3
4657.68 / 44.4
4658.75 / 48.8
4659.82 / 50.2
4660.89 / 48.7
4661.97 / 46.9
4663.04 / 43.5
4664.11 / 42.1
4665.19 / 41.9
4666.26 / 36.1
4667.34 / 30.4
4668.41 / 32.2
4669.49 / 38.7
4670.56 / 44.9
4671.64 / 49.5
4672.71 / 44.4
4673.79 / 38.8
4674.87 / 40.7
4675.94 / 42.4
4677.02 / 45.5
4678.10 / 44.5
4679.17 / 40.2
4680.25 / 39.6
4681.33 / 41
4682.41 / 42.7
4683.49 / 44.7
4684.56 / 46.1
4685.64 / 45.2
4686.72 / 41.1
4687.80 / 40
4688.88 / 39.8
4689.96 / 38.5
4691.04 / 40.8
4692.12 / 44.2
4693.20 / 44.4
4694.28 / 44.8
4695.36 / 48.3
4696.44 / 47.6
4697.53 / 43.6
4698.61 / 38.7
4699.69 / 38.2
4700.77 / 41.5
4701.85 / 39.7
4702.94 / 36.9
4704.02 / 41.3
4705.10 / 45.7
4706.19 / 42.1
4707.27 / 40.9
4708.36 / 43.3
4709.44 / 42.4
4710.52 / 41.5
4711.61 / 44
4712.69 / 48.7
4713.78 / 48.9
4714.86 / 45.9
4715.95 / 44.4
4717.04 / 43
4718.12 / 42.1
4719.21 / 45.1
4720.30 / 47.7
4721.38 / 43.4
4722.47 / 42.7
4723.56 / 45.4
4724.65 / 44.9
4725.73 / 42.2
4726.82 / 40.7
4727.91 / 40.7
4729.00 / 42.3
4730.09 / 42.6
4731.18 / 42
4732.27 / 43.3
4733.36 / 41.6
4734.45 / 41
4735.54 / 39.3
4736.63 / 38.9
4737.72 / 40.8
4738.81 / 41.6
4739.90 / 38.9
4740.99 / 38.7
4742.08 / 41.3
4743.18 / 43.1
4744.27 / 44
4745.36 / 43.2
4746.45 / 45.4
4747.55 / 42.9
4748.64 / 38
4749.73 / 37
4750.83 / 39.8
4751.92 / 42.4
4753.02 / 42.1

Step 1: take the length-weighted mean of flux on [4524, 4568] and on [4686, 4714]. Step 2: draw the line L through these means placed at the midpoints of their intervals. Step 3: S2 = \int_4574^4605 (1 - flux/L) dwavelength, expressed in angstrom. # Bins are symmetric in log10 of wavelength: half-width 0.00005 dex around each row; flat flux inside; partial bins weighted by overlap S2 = -3.40 angstrom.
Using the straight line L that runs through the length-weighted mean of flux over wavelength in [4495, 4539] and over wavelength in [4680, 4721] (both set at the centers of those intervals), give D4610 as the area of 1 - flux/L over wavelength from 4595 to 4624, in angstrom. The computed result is -2.8 angstrom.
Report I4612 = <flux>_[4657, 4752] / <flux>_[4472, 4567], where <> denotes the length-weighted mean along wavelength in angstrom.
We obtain 1.18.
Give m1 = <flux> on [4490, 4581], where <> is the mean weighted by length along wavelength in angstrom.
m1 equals 36.7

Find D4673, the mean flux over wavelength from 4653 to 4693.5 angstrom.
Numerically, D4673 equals 42.4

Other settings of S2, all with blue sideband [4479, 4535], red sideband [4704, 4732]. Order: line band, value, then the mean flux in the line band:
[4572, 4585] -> -0.56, 39.8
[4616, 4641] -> -2.05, 43.4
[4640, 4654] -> 0.15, 40.4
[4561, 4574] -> -0.98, 40.6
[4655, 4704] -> -0.28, 42.4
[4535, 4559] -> 0.71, 35.8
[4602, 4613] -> -0.98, 42.8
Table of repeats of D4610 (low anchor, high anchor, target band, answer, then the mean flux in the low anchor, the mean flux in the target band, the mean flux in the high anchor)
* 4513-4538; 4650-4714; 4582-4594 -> -2.0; 32.1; 42.4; 42.6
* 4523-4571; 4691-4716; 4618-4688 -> -3.1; 35.9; 42.7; 43.3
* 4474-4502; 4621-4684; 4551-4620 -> -1.9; 35.9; 40.9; 42.5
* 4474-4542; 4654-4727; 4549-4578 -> -1.3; 35.6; 39.6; 42.9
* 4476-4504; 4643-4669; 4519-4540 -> 2.8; 36.2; 32.5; 41.6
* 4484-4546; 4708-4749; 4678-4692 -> -0.2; 35.7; 41.9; 42.8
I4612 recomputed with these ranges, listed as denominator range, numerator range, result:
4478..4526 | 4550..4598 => 1.10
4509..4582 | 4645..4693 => 1.15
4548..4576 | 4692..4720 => 1.11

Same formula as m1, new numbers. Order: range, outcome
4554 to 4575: 39.5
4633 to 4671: 41.8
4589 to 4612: 42.2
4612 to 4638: 44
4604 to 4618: 42.1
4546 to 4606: 40.1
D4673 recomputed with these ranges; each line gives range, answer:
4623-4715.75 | 42.6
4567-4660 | 42.1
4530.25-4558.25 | 34.2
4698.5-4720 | 42.9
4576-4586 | 40.1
